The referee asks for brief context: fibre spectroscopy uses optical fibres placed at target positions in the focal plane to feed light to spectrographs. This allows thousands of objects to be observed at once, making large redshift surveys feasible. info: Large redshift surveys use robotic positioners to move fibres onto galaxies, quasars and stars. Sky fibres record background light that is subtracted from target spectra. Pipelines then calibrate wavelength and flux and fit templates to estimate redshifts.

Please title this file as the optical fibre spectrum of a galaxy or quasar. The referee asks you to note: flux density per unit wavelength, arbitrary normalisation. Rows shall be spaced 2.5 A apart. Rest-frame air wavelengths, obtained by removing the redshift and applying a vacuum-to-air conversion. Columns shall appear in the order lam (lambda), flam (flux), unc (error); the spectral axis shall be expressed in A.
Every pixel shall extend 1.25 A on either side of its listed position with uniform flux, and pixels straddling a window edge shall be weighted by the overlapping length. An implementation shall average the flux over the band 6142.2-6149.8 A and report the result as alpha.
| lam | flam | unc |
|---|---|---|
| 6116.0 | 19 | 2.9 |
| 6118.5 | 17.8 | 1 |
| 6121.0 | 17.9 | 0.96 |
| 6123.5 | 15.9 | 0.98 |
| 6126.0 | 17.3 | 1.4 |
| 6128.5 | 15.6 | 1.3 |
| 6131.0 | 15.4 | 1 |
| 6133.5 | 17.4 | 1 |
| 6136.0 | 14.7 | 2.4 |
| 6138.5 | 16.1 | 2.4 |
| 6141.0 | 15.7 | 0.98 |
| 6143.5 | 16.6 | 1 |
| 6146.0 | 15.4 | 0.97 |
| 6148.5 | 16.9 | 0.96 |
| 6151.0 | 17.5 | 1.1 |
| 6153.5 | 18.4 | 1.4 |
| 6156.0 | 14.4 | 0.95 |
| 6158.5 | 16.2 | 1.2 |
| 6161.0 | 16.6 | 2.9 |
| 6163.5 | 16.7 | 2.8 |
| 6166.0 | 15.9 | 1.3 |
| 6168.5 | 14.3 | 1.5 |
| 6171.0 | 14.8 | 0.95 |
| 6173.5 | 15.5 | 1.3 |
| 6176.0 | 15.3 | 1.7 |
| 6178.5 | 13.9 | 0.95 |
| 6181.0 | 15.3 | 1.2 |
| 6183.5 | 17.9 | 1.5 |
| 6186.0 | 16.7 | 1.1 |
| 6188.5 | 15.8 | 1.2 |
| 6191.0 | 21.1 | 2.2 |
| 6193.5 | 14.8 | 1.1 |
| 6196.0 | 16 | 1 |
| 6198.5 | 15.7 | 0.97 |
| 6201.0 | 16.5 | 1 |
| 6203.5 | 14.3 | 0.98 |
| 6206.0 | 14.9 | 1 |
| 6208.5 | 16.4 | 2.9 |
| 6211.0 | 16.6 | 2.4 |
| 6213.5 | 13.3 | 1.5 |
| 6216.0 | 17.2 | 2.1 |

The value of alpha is 16.3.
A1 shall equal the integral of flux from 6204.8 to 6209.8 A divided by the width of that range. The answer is 15.7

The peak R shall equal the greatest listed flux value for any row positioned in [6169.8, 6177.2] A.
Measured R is 15.5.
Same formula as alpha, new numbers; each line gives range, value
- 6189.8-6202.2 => 16.8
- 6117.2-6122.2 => 17.9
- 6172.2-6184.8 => 15.6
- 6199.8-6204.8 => 15.4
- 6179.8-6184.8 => 16.6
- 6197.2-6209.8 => 15.6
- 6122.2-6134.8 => 16.3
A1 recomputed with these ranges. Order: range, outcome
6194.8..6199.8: 15.9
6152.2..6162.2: 16.4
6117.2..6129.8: 16.9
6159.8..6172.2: 15.7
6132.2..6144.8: 16.1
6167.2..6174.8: 14.9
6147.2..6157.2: 16.8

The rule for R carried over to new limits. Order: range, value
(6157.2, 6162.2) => 16.6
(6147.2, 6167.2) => 18.4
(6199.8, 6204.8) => 16.5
